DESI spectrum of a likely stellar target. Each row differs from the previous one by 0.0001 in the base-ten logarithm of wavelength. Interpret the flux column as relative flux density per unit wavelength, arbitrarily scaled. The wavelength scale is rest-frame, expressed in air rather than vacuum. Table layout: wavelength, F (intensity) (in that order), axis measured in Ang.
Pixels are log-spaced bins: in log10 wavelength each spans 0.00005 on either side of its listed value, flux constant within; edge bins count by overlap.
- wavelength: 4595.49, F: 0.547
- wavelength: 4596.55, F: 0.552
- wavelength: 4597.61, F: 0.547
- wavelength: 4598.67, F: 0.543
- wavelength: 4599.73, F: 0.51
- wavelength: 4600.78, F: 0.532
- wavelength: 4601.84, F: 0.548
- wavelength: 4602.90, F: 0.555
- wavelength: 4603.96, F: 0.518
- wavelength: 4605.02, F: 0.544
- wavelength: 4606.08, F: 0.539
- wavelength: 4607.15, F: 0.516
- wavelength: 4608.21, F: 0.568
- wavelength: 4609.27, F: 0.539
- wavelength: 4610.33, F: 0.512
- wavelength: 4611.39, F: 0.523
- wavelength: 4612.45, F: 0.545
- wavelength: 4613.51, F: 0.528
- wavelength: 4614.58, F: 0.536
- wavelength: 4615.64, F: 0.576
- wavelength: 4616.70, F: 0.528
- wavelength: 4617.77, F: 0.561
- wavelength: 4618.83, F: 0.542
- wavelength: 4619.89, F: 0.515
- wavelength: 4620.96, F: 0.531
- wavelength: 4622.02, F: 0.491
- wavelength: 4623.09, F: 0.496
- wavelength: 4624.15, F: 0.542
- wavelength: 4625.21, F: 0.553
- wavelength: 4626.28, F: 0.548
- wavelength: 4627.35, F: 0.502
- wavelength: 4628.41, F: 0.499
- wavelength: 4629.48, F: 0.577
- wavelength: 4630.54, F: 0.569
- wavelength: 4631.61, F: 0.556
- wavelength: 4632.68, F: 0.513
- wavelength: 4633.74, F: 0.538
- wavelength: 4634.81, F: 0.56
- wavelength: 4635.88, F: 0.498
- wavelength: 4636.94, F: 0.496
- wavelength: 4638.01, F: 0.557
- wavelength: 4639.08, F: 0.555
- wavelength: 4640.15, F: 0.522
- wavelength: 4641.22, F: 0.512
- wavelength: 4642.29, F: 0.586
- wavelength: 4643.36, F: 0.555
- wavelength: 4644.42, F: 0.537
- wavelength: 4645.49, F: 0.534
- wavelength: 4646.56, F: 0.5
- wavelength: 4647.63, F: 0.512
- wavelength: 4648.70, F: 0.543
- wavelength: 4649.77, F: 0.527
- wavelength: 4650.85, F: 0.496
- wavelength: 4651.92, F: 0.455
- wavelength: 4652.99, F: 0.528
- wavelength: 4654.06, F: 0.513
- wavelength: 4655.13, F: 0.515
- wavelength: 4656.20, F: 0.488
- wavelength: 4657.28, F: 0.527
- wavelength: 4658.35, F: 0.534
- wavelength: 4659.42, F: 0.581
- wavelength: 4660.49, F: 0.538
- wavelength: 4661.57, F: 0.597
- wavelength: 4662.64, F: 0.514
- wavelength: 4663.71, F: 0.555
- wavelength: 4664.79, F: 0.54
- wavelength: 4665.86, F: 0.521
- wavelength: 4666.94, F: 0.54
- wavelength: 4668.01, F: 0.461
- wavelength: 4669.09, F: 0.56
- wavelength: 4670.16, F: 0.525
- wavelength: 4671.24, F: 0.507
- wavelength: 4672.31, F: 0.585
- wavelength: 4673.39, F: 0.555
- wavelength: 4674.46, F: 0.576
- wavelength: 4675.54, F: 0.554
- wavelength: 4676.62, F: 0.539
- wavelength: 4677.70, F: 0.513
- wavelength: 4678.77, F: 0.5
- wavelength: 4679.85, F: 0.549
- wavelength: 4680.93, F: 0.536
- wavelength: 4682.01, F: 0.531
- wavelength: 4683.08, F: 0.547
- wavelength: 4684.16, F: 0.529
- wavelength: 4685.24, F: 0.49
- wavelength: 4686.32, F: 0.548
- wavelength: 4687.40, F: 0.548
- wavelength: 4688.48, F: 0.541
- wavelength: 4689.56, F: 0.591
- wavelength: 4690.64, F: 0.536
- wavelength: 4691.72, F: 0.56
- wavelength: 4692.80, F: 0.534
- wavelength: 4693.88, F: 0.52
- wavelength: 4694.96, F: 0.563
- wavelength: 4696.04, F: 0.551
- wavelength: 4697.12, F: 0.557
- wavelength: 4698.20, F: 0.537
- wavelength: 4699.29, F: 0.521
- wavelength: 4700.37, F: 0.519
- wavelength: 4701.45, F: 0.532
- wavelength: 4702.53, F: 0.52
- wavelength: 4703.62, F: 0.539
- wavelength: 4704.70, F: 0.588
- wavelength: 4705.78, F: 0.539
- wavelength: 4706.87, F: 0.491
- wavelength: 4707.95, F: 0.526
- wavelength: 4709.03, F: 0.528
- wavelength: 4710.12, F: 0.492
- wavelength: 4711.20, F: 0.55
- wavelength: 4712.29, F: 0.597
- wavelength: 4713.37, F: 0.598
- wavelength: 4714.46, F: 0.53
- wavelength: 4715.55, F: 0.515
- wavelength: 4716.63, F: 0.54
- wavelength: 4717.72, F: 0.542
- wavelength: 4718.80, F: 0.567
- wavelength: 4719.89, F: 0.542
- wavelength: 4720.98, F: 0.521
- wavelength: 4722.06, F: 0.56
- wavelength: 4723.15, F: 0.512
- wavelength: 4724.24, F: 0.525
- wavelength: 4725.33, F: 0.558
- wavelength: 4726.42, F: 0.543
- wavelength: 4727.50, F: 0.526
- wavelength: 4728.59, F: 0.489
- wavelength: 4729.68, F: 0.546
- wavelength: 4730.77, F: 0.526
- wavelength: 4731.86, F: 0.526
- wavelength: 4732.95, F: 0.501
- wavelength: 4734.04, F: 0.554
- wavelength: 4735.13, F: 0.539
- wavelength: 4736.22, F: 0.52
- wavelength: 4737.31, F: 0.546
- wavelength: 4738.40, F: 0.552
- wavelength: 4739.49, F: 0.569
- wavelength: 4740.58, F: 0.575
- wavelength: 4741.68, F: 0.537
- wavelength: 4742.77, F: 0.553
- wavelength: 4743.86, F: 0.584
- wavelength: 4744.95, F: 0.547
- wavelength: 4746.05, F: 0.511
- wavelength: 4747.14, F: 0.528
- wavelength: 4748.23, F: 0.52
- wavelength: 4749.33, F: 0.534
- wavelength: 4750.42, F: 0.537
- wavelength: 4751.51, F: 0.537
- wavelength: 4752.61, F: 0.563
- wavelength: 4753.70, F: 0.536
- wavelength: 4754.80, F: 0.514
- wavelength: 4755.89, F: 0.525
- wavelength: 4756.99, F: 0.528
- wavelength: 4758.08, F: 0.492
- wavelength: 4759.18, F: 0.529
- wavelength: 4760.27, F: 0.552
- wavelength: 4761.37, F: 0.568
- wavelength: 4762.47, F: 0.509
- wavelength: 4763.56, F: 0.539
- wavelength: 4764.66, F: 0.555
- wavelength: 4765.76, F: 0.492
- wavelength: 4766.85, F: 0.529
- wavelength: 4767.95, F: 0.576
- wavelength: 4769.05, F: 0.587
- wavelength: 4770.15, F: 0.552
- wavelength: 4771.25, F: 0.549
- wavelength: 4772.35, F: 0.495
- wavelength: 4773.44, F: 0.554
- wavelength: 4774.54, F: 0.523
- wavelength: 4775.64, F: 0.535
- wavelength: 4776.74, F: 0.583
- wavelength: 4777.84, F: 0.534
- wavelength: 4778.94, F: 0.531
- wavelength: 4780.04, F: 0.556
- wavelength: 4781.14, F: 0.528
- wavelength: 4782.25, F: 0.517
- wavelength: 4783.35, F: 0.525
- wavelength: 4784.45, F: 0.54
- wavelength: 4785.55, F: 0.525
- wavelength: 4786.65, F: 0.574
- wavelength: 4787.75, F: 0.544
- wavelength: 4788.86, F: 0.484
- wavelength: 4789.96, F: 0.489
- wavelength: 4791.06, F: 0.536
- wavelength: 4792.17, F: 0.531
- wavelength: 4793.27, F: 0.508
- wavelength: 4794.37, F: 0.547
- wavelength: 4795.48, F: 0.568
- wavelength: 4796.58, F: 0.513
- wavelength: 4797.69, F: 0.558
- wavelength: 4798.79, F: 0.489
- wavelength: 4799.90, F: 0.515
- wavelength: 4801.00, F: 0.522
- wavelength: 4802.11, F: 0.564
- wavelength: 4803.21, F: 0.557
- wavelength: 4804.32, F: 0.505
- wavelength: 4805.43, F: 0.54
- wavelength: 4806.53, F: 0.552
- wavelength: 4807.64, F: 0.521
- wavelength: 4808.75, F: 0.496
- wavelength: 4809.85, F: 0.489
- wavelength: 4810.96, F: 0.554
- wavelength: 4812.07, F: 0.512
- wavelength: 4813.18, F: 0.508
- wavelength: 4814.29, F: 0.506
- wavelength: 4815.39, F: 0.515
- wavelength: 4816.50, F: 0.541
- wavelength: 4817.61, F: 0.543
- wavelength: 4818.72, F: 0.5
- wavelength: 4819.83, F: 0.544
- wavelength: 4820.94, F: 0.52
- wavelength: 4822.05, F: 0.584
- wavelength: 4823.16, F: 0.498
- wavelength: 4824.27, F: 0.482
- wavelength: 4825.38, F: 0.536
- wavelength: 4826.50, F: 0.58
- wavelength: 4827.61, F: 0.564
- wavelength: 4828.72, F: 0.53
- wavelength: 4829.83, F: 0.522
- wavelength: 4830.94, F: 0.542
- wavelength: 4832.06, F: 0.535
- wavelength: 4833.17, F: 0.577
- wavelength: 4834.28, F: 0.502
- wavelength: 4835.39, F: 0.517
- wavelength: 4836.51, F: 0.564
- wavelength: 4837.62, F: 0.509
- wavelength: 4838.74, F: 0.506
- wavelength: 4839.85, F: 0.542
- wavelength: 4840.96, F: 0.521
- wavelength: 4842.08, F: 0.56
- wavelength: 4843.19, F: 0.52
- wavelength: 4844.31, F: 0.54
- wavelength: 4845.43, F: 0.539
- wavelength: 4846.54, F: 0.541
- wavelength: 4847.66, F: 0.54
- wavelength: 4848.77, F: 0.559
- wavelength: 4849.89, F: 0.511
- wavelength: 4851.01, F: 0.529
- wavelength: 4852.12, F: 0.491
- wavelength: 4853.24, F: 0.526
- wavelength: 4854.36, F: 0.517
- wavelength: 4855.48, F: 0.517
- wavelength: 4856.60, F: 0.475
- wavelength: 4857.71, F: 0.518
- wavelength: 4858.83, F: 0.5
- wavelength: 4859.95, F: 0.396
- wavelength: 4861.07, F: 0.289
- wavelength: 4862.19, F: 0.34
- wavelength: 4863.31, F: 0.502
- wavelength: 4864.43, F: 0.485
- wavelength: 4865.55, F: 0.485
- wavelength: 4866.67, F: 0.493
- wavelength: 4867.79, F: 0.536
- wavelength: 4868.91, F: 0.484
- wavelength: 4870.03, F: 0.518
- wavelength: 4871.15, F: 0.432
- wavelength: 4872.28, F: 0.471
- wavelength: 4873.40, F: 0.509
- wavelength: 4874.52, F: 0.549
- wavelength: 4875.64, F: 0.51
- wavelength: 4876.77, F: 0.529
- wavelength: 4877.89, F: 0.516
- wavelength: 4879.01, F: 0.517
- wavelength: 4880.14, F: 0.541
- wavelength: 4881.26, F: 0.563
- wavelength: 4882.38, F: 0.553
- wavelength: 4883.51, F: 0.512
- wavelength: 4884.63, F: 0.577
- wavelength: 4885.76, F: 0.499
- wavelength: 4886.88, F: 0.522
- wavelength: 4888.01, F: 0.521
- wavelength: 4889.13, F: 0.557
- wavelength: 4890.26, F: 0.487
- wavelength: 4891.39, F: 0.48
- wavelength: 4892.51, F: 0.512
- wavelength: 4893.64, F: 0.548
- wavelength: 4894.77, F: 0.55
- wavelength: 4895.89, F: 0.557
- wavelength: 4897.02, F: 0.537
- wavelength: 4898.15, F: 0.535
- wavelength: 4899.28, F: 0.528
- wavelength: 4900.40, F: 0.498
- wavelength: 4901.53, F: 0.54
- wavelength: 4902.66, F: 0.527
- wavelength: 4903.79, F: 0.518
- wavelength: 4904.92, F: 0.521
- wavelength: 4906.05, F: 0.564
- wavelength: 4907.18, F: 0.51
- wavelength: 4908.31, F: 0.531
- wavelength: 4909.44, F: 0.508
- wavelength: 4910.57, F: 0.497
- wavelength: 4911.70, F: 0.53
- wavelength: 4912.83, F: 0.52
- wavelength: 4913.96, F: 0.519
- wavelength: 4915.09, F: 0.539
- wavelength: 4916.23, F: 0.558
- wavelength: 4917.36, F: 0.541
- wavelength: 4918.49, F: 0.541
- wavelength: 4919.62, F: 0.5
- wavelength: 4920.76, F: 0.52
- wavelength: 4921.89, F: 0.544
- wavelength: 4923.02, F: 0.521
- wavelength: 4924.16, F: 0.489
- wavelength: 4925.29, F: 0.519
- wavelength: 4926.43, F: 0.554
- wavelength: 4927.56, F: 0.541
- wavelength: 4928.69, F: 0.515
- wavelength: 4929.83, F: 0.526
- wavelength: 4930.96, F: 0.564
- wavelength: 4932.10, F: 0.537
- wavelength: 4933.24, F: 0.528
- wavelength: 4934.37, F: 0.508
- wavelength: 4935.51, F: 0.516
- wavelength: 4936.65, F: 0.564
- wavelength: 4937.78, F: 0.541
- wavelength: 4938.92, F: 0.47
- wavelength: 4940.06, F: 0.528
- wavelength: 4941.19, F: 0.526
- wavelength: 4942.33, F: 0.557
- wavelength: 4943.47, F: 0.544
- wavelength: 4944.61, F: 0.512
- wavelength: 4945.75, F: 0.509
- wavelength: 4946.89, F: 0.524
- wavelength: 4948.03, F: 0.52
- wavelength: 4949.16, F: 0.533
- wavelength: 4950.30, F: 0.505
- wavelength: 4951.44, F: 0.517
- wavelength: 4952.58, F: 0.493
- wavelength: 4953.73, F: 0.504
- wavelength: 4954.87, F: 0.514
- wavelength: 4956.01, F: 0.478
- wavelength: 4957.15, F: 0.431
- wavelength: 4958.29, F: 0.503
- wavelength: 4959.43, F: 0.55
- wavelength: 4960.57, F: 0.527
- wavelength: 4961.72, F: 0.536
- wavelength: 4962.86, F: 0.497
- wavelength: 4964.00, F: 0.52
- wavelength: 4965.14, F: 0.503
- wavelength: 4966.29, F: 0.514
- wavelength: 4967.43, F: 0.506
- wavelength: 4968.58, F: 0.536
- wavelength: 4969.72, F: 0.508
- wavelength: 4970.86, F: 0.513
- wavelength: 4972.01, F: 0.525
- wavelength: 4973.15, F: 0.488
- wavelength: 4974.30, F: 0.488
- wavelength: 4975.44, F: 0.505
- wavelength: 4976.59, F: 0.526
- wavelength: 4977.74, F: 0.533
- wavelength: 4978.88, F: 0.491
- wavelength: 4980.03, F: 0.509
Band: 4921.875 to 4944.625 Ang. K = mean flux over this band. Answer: 0.529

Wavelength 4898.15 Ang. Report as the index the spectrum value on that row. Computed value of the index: 0.535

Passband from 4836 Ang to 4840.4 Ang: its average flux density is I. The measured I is 0.53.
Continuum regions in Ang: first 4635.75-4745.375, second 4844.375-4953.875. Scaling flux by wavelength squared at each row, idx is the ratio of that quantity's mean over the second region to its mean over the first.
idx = 1.05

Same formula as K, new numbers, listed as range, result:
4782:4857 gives 0.529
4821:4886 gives 0.514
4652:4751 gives 0.538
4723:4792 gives 0.536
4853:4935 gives 0.514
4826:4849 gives 0.538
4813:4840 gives 0.531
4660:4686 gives 0.536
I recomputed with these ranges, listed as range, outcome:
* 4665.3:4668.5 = 0.509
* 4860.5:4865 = 0.404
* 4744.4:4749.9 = 0.528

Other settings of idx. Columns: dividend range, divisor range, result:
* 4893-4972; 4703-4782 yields 1.05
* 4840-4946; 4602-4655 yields 1.09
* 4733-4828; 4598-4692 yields 1.06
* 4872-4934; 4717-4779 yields 1.05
